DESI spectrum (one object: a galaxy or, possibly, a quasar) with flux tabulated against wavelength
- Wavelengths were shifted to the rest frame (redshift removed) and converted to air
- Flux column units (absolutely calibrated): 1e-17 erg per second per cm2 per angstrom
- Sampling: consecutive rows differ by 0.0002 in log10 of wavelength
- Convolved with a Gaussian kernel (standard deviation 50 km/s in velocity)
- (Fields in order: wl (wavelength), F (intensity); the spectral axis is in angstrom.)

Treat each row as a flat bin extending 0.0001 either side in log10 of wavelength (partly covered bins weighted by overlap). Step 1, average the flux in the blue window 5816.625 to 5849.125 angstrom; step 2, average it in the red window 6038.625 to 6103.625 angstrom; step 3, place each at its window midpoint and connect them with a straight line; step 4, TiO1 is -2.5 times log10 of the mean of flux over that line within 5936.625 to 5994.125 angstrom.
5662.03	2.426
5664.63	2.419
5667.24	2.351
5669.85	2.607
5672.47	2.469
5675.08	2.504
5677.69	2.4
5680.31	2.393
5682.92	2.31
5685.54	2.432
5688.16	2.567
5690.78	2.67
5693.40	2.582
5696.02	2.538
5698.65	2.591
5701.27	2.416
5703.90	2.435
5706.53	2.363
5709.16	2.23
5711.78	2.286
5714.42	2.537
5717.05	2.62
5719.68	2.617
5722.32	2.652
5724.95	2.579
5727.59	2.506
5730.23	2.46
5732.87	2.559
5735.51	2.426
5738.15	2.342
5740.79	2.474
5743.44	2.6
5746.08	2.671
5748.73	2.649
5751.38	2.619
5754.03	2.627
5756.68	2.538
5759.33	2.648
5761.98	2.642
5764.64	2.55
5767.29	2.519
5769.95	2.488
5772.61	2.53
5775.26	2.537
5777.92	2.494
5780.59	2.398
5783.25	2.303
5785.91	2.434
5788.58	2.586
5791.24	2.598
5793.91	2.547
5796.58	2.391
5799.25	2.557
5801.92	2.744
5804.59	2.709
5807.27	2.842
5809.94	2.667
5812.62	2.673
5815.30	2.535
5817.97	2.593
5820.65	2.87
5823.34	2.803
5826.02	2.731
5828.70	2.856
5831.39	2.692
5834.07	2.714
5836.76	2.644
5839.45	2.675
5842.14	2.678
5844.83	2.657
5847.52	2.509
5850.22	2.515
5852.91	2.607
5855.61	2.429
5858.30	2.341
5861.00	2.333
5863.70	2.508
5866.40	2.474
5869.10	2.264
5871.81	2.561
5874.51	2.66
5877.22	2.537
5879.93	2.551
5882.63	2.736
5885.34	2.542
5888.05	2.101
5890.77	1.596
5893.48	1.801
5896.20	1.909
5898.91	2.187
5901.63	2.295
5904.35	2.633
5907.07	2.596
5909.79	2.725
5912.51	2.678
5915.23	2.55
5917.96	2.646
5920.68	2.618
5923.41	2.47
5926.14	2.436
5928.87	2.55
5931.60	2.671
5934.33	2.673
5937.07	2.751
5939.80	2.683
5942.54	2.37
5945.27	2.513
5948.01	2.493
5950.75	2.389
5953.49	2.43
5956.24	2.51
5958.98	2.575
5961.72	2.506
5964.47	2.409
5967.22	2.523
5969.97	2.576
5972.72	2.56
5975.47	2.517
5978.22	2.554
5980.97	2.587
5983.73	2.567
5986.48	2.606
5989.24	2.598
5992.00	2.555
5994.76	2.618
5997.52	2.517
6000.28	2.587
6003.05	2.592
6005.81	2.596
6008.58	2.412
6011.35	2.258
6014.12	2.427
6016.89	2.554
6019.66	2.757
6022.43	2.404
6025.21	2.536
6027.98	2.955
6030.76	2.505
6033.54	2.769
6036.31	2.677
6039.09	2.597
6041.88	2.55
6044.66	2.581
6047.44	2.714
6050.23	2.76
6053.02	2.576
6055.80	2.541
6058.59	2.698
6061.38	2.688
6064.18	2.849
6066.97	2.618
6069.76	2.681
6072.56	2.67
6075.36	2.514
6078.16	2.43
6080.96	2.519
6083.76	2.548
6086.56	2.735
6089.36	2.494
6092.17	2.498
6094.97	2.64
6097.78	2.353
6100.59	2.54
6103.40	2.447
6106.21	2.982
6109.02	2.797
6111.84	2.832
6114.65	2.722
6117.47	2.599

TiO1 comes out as 0.05 mag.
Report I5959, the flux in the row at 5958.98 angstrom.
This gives 2.575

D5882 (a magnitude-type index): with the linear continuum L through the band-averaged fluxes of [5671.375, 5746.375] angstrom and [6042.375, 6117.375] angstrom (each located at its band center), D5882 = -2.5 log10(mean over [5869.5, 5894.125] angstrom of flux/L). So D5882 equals 0.09 mag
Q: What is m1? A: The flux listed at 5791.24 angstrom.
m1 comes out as 2.598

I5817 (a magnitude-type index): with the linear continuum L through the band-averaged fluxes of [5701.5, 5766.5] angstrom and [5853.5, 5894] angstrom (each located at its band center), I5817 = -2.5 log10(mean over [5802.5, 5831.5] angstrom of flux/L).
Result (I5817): -0.12 mag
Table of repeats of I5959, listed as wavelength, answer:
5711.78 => 2.286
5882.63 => 2.736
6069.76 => 2.681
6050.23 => 2.76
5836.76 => 2.644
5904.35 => 2.633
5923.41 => 2.47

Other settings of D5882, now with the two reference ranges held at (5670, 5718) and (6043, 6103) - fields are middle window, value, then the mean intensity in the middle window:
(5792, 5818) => -0.052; 2.63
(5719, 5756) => -0.032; 2.55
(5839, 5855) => -0.032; 2.59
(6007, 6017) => 0.079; 2.4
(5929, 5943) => -0.037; 2.64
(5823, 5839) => -0.091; 2.73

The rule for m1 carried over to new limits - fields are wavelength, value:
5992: 2.555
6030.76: 2.505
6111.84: 2.832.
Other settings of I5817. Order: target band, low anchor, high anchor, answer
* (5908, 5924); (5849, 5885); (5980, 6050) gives -0.04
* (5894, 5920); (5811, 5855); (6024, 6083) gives 0.09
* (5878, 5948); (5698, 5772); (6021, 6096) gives 0.05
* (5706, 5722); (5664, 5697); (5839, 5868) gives 0.01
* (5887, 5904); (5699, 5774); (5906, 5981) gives 0.25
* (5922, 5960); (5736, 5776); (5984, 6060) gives 0.02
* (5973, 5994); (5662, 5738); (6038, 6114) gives 0.01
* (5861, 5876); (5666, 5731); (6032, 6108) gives 0.03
